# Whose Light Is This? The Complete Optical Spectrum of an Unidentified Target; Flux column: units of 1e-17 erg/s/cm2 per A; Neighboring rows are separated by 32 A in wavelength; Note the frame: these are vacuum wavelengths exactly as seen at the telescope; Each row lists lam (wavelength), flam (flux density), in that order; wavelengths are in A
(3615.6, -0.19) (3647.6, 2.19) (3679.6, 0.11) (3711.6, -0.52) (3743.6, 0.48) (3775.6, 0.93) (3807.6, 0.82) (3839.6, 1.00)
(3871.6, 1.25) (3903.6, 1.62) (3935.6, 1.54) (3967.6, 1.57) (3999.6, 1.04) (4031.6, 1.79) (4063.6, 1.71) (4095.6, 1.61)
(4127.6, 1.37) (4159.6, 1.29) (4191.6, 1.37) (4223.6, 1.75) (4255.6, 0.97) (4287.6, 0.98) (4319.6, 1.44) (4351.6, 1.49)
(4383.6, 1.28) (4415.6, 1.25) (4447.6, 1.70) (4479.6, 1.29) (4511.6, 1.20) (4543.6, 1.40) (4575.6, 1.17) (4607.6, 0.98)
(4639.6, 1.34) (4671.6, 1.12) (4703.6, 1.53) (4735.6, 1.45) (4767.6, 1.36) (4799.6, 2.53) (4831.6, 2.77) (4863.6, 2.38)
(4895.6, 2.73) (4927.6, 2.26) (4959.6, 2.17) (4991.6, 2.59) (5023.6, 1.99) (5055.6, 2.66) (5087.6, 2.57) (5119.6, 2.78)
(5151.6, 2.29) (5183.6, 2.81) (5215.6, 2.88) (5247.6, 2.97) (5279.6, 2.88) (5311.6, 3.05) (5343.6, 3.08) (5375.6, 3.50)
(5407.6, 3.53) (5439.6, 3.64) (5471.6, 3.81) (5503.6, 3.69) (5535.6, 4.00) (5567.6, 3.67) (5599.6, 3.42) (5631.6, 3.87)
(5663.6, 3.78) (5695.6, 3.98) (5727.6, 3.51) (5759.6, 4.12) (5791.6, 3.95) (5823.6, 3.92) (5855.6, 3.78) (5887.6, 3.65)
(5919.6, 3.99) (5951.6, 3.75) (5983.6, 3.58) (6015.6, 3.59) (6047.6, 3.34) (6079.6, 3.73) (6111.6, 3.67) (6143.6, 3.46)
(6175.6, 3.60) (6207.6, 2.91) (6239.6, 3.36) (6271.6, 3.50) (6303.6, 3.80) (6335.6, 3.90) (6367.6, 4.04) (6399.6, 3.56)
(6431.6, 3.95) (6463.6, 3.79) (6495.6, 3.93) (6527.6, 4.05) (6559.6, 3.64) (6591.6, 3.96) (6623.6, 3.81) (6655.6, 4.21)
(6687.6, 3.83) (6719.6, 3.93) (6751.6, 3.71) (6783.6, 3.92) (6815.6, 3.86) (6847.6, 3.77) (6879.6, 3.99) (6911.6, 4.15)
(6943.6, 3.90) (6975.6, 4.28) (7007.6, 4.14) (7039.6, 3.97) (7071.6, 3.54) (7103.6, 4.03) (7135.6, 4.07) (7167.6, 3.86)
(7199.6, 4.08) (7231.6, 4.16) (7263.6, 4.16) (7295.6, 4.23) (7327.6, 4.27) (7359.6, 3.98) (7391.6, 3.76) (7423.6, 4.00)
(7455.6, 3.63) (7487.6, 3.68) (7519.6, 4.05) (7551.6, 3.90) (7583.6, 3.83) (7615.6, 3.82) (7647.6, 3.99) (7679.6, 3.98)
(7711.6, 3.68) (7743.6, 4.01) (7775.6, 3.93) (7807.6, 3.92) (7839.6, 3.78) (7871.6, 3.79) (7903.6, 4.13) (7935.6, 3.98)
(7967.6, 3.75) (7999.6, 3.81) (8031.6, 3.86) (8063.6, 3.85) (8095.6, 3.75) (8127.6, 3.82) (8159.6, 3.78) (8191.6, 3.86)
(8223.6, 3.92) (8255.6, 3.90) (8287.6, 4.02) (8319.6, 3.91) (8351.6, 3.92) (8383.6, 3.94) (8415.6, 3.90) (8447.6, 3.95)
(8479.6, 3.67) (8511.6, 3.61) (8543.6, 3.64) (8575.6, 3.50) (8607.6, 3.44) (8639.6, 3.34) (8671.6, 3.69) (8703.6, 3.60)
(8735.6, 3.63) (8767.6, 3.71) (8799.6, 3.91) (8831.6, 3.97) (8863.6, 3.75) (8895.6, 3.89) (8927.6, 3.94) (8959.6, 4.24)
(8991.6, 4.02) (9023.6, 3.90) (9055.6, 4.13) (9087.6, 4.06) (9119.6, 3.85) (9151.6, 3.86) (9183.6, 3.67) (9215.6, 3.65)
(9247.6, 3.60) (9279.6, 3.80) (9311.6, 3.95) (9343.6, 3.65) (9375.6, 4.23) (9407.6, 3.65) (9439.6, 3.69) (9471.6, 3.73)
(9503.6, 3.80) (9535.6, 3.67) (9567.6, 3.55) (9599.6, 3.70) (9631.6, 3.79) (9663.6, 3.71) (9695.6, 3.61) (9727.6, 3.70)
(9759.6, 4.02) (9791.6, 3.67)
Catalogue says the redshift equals 0.199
